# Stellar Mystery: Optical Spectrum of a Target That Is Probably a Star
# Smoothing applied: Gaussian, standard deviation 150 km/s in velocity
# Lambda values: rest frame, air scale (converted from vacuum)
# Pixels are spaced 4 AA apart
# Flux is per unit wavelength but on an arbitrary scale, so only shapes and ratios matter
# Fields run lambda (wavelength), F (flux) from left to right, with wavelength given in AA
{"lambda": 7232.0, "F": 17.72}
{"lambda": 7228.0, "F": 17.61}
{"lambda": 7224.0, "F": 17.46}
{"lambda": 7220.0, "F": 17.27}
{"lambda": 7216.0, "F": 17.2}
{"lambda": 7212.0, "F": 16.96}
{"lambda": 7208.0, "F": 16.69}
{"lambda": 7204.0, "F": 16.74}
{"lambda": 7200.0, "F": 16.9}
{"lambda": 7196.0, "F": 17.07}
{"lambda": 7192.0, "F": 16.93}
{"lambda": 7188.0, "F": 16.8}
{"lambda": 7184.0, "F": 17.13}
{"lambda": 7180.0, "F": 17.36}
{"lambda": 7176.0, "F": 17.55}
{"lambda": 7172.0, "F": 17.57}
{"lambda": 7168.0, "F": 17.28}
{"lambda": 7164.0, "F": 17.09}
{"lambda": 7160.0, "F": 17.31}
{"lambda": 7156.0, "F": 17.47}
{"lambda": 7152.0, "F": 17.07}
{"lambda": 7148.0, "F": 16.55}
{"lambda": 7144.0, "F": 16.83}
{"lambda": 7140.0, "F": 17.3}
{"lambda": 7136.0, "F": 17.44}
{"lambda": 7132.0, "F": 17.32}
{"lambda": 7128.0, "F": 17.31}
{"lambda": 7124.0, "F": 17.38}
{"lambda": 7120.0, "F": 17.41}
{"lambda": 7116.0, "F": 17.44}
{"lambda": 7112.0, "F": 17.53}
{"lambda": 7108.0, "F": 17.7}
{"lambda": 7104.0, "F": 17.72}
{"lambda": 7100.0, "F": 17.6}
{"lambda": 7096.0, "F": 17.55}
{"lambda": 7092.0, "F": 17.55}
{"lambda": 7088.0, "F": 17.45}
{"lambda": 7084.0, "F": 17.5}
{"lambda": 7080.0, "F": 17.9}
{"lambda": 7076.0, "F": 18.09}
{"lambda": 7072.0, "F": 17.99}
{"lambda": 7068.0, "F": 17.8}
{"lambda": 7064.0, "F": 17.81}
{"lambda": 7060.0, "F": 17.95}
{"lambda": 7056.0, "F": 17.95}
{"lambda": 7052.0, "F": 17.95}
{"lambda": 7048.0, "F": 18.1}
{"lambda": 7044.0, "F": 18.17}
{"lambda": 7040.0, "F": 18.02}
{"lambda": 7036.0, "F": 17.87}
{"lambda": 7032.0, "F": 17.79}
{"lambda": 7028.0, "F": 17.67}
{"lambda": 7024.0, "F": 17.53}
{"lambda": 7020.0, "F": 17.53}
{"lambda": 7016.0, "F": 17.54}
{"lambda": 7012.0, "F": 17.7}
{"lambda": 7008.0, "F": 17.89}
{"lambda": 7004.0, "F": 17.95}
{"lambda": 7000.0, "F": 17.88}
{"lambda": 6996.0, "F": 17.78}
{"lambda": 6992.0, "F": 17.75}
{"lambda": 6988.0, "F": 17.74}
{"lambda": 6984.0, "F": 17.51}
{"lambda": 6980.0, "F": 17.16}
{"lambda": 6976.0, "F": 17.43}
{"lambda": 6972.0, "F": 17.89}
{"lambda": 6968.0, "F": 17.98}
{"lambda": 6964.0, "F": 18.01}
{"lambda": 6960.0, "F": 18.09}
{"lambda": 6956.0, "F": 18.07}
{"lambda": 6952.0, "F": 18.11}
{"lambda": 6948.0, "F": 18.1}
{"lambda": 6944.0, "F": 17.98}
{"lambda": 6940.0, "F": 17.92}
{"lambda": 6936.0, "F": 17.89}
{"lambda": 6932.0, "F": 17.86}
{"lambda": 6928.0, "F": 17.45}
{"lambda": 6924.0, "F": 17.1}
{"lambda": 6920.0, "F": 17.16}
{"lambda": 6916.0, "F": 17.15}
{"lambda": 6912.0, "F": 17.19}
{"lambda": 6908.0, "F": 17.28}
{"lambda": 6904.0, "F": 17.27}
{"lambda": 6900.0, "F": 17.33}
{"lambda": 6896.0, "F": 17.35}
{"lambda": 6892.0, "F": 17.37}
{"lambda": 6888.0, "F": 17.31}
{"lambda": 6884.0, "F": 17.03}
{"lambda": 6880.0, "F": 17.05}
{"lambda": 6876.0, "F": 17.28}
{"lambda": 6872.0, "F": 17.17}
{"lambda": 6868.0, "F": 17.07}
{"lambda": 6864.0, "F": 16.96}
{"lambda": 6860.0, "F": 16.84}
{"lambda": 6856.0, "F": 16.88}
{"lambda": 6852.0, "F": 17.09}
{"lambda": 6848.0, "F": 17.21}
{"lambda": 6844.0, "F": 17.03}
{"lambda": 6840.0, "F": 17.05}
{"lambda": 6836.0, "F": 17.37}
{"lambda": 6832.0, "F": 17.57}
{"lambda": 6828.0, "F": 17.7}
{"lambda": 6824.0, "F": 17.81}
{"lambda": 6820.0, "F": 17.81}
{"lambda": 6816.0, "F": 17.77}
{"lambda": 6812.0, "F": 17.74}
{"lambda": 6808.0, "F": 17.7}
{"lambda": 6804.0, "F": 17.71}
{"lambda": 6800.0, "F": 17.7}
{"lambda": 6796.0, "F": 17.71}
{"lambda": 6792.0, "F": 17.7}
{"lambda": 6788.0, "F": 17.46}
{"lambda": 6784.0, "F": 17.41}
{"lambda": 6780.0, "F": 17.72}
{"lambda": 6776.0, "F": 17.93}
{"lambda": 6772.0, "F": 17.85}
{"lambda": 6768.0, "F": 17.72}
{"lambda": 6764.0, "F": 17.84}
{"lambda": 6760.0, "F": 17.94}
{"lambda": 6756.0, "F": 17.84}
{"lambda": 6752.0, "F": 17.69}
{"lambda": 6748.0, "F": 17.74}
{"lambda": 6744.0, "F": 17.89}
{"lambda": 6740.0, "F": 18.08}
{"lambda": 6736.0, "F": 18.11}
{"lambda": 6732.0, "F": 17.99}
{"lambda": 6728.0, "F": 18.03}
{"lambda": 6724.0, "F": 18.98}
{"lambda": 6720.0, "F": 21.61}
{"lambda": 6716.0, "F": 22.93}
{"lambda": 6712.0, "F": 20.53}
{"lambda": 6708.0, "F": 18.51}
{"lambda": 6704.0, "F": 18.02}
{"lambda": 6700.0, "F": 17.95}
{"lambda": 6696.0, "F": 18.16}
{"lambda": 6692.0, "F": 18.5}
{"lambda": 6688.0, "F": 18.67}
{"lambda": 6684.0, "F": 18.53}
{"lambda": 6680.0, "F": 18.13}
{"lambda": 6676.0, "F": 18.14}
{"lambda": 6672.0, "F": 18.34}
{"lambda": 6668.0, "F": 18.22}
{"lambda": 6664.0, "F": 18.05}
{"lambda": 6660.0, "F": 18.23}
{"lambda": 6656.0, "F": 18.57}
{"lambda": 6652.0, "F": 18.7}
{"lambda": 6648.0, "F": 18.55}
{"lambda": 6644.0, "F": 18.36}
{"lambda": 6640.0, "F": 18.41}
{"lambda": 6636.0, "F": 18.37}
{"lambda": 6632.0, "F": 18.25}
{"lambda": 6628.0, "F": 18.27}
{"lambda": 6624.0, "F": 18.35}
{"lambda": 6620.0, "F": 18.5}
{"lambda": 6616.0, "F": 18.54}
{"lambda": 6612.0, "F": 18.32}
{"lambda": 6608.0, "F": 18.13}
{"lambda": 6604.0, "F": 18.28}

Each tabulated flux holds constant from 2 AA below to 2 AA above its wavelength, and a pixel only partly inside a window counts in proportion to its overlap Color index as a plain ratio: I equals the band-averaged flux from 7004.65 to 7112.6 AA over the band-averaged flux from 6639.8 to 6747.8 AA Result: 1.0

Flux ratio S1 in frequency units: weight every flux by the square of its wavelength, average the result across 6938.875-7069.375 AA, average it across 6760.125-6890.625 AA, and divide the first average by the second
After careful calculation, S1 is 1.08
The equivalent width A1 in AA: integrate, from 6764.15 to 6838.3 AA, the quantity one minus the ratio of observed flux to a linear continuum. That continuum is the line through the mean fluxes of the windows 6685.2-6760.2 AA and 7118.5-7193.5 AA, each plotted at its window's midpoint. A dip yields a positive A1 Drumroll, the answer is 3.0 AA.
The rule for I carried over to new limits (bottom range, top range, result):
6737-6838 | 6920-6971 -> 1.01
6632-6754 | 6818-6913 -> 0.93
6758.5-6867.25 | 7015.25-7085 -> 1.02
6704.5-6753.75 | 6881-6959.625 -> 0.92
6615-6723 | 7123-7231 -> 0.92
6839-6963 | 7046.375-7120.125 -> 1.02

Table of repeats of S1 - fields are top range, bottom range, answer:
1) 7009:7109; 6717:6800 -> 1.07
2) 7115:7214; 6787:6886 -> 1.08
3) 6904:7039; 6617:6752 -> 1.04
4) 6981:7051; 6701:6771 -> 1.03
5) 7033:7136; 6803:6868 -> 1.10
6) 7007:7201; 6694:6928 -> 1.07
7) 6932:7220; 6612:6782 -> 1.06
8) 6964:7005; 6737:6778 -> 1.06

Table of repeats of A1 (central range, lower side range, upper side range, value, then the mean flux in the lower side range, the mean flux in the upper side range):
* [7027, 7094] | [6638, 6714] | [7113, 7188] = -1.4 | 18.5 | 17.3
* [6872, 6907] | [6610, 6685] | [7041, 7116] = 1.5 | 18.4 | 17.8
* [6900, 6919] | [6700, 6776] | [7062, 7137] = 0.9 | 18.6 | 17.6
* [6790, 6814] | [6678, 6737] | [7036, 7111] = 1.3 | 19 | 17.8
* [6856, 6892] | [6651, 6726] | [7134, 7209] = 2.2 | 18.9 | 17.1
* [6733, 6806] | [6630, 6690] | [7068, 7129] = 1.6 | 18.4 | 17.6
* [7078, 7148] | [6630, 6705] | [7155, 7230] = -0.4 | 18.3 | 17.2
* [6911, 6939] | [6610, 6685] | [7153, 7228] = 0.5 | 18.4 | 17.2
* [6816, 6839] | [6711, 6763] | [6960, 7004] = 1.0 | 18.8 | 17.7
